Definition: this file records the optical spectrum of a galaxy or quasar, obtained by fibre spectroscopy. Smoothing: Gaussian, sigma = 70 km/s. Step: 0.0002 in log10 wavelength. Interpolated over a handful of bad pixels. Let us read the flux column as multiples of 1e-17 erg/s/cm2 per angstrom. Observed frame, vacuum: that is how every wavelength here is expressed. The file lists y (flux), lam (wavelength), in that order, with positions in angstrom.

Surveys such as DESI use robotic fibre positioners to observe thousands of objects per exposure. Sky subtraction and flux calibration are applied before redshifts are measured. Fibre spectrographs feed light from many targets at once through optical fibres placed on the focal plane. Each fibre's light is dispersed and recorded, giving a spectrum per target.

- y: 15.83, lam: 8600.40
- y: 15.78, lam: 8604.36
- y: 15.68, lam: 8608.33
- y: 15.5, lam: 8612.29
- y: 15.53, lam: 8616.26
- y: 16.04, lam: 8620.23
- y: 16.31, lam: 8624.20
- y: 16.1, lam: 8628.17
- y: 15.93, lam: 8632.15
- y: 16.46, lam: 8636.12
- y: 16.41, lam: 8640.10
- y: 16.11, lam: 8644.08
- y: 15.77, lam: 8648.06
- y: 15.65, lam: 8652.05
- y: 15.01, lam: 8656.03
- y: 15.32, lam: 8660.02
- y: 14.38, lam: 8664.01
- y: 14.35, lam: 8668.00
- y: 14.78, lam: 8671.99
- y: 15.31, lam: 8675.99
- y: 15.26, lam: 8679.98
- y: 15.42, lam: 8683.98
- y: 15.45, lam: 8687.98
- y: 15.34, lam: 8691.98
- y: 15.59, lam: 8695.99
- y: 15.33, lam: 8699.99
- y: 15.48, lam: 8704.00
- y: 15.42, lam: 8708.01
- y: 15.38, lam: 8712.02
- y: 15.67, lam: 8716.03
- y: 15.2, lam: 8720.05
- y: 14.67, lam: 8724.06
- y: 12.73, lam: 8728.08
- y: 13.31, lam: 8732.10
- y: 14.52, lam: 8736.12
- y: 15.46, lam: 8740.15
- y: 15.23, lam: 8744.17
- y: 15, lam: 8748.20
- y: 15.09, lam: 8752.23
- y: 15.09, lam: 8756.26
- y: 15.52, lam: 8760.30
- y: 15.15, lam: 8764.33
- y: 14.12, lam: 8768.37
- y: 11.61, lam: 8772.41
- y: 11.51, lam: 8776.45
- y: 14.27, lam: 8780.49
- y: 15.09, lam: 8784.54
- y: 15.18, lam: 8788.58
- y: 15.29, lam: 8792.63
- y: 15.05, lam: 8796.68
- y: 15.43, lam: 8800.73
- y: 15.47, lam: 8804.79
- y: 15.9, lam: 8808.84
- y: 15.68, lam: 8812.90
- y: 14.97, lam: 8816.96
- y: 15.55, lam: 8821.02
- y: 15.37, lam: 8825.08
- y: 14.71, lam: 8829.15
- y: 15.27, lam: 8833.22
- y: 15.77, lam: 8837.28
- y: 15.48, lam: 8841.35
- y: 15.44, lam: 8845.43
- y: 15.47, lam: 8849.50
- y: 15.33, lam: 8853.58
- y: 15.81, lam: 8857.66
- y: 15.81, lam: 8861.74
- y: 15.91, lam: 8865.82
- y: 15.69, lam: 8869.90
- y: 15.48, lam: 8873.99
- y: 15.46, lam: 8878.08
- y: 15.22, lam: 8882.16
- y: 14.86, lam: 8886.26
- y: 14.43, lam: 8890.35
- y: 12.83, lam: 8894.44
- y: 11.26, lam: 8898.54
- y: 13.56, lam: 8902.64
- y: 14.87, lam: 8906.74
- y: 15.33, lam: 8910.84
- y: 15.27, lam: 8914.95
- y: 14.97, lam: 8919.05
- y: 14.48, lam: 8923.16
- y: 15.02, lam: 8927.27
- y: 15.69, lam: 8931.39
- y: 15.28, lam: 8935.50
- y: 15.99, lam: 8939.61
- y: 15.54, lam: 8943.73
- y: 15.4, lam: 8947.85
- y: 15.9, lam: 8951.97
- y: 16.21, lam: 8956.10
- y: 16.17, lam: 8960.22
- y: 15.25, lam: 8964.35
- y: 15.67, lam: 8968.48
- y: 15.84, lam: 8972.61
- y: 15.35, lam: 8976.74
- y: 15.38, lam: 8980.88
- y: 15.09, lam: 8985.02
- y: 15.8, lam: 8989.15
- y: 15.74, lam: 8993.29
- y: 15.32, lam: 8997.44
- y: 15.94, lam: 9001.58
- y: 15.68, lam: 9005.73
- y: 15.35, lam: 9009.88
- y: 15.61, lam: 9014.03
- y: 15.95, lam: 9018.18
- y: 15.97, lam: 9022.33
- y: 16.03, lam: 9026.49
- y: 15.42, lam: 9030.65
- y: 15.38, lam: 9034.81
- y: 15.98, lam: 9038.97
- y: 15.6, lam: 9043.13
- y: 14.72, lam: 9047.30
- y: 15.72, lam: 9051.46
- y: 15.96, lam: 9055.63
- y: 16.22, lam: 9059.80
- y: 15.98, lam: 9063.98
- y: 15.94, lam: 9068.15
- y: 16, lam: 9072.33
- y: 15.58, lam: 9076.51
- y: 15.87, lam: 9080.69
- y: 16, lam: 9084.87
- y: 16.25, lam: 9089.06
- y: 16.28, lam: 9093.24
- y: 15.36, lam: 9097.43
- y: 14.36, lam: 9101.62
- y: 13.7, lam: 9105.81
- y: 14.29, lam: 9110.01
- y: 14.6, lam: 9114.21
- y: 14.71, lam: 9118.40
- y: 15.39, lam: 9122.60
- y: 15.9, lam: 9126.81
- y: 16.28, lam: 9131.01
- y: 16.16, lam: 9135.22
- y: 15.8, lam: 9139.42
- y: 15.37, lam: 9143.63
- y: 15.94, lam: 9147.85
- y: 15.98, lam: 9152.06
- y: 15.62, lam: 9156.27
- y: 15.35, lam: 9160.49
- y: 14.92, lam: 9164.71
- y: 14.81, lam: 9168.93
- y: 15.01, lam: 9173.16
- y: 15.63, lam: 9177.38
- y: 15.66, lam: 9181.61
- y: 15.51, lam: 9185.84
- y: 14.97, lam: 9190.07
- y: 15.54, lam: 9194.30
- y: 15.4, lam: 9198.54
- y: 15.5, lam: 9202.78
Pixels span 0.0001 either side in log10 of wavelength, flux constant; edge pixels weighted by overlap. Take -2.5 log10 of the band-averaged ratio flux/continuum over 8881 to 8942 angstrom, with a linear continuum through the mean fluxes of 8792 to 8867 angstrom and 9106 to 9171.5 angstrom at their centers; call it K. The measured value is 0.06 mag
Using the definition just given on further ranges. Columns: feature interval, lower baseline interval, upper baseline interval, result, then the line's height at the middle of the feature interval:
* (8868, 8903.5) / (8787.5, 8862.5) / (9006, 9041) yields 0.09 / 15.5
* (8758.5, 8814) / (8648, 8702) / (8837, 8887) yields 0.05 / 15.4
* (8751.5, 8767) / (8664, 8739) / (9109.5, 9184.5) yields -0.01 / 15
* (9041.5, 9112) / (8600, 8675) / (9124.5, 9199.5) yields 0.00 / 15.6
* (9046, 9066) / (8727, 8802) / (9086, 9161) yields -0.04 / 15.2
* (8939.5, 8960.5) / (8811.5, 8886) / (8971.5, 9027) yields -0.02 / 15.6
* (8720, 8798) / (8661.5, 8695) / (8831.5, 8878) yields 0.06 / 15.3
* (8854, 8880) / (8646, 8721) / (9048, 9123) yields -0.02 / 15.3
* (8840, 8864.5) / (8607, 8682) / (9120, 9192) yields 0.00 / 15.6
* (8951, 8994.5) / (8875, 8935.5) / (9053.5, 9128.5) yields -0.06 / 14.9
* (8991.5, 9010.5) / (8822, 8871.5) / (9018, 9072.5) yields 0.01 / 15.7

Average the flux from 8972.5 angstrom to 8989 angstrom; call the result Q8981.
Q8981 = 15.4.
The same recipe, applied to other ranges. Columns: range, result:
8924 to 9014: 15.6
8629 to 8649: 16.2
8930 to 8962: 15.8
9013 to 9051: 15.6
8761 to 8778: 13.3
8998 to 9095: 15.8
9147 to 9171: 15.4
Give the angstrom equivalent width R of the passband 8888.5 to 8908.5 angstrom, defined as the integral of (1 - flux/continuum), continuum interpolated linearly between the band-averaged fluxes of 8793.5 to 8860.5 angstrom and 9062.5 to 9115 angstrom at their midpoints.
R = 2.7 angstrom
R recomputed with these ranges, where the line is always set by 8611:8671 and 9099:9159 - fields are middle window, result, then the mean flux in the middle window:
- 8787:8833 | 0.58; 15.3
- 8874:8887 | 0.18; 15.3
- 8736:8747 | 0.29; 15.2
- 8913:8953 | 0.24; 15.3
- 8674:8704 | 0.42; 15.4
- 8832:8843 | -0.02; 15.5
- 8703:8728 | 0.79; 15.1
